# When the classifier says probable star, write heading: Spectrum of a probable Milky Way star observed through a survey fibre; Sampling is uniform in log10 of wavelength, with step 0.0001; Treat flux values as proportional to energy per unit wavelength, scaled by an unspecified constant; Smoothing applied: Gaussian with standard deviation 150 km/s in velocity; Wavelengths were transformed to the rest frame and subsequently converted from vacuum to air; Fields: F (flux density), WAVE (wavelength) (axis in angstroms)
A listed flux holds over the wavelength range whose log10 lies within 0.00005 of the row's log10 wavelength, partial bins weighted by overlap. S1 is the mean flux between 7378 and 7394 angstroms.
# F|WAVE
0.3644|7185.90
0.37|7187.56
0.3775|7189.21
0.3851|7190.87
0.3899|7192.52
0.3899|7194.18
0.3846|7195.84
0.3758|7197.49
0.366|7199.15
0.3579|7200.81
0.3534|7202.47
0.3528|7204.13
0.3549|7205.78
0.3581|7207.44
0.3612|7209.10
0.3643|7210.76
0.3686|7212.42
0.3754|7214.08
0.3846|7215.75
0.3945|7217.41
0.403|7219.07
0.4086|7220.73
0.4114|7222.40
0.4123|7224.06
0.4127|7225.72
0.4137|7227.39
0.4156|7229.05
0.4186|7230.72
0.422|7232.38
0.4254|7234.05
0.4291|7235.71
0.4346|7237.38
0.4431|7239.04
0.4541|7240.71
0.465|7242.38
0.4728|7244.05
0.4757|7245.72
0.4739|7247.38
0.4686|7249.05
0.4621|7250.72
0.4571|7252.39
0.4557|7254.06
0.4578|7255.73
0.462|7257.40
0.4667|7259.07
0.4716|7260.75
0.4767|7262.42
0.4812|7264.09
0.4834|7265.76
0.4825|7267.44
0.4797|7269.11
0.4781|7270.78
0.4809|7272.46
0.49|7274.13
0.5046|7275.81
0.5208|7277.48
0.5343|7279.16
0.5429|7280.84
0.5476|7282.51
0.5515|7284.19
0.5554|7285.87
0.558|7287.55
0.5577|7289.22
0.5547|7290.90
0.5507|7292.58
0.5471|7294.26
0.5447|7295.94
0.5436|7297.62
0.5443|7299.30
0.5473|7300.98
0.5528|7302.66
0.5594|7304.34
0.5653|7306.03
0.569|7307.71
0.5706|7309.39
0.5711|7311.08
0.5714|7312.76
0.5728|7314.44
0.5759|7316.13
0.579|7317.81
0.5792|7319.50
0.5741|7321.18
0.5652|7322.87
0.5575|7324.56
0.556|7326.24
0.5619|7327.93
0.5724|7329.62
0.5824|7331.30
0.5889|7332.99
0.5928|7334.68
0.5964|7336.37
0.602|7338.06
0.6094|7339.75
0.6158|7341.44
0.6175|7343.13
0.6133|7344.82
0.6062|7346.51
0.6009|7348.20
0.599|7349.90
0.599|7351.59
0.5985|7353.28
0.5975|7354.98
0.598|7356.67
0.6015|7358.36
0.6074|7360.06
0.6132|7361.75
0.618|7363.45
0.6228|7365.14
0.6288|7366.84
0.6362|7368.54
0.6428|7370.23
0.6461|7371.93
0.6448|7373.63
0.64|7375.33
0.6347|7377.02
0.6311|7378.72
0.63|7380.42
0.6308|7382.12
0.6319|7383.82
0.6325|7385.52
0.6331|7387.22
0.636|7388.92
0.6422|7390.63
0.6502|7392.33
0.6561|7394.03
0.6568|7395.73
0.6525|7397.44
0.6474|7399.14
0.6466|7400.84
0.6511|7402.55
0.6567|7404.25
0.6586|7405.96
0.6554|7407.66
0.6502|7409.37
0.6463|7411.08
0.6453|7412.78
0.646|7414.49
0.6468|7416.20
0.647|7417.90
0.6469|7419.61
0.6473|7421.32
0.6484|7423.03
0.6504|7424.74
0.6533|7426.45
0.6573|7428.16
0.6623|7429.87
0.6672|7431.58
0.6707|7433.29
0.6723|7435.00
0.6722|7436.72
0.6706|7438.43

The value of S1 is 0.636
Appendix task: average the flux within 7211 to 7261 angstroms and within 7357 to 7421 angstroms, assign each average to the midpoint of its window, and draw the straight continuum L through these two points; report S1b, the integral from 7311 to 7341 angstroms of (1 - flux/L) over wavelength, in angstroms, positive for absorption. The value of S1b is -1.3 angstroms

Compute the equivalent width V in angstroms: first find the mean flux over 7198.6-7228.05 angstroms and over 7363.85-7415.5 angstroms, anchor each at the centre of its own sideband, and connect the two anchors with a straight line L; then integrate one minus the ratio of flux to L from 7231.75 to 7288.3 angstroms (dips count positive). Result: -3.9 angstroms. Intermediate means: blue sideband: 0.381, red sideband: 0.643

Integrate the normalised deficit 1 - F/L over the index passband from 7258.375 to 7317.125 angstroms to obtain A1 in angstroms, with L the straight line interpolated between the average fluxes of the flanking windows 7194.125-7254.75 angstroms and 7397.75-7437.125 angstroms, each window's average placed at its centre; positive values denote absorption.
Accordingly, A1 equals -4.9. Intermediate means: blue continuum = 0.41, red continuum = 0.654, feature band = 0.532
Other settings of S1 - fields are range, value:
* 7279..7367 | 0.578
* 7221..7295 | 0.478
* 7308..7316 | 0.572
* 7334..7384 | 0.617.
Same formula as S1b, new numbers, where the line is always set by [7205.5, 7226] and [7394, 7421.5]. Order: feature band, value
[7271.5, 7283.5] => -1.2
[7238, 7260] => -1.6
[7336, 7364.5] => -1.7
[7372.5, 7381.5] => -0.4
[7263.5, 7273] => -0.5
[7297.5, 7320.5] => -2.3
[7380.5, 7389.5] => -0.2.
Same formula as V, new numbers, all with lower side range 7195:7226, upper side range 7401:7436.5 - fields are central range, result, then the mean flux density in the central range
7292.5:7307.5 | -1.6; 0.551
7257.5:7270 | -0.8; 0.477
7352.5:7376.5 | -1.6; 0.621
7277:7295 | -2.6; 0.548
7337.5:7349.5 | -1.2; 0.609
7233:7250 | -1.4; 0.454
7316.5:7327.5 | -0.9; 0.569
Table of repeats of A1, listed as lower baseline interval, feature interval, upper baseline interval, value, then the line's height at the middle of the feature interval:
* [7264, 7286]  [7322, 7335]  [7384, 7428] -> -0.1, 0.566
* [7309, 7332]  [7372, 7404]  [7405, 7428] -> -0.8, 0.626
